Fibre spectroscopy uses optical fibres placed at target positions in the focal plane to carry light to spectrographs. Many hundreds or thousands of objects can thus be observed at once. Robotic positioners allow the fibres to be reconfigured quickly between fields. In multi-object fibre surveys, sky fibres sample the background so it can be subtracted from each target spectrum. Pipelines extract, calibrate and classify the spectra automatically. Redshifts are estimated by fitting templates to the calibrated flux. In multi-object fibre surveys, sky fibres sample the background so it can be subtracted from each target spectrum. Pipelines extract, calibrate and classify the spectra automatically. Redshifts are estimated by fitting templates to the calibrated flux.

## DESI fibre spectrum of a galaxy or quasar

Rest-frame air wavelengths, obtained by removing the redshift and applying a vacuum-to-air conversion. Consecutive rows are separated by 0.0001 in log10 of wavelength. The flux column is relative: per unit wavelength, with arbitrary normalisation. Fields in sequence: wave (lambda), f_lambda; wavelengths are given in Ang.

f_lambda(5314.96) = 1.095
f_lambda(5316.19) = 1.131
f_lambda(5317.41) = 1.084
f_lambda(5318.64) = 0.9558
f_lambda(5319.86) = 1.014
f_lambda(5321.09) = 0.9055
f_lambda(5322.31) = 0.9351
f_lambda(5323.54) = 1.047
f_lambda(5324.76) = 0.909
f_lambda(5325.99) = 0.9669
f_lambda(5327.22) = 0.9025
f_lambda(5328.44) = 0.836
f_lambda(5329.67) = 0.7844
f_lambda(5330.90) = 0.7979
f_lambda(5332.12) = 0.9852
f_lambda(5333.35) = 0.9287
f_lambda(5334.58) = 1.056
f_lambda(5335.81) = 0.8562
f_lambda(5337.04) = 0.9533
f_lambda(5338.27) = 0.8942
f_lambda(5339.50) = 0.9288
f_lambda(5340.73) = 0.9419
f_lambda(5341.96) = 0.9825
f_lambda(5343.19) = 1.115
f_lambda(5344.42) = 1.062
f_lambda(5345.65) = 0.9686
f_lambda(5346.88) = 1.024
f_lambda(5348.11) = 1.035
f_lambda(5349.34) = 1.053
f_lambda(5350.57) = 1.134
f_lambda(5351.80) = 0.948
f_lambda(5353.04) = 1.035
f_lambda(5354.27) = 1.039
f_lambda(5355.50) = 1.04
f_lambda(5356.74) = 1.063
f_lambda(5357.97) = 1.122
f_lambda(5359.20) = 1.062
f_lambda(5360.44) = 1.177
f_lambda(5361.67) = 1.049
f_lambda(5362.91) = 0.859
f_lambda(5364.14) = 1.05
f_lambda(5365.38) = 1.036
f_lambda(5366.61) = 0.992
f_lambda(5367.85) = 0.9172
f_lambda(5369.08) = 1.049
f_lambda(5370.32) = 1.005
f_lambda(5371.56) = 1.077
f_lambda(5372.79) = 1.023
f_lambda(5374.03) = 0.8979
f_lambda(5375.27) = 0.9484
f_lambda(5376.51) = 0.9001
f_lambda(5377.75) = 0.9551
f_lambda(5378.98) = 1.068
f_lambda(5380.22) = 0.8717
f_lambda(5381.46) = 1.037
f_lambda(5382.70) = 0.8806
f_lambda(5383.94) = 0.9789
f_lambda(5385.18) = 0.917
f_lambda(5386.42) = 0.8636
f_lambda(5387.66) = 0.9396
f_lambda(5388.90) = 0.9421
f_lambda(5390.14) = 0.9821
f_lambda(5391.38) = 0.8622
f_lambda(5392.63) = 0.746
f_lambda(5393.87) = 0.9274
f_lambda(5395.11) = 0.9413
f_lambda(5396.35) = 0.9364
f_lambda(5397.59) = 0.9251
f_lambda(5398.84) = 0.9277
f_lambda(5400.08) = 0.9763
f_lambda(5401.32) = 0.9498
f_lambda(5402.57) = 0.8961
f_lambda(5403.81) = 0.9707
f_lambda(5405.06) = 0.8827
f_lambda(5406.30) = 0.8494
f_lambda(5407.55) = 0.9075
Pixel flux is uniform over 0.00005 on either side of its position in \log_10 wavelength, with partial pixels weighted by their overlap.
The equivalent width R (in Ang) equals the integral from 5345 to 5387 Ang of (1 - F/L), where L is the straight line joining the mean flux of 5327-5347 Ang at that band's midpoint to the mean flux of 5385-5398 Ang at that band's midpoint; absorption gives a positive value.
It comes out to -3.59 Ang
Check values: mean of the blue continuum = 0.941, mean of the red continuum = 0.907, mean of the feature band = 1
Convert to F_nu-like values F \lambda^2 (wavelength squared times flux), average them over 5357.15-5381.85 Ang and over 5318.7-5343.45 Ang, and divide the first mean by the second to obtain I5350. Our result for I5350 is 1.09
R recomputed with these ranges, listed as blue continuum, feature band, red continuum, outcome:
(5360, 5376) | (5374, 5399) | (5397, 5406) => 0.9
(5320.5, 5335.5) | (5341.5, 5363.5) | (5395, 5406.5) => -2.9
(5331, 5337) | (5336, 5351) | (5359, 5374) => -0.6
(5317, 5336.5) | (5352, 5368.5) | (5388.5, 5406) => -1.9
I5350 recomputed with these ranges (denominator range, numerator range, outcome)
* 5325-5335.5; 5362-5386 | 1.09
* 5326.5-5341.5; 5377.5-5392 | 1.06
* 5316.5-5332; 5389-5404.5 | 1.01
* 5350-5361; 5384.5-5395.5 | 0.86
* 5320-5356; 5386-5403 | 0.97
